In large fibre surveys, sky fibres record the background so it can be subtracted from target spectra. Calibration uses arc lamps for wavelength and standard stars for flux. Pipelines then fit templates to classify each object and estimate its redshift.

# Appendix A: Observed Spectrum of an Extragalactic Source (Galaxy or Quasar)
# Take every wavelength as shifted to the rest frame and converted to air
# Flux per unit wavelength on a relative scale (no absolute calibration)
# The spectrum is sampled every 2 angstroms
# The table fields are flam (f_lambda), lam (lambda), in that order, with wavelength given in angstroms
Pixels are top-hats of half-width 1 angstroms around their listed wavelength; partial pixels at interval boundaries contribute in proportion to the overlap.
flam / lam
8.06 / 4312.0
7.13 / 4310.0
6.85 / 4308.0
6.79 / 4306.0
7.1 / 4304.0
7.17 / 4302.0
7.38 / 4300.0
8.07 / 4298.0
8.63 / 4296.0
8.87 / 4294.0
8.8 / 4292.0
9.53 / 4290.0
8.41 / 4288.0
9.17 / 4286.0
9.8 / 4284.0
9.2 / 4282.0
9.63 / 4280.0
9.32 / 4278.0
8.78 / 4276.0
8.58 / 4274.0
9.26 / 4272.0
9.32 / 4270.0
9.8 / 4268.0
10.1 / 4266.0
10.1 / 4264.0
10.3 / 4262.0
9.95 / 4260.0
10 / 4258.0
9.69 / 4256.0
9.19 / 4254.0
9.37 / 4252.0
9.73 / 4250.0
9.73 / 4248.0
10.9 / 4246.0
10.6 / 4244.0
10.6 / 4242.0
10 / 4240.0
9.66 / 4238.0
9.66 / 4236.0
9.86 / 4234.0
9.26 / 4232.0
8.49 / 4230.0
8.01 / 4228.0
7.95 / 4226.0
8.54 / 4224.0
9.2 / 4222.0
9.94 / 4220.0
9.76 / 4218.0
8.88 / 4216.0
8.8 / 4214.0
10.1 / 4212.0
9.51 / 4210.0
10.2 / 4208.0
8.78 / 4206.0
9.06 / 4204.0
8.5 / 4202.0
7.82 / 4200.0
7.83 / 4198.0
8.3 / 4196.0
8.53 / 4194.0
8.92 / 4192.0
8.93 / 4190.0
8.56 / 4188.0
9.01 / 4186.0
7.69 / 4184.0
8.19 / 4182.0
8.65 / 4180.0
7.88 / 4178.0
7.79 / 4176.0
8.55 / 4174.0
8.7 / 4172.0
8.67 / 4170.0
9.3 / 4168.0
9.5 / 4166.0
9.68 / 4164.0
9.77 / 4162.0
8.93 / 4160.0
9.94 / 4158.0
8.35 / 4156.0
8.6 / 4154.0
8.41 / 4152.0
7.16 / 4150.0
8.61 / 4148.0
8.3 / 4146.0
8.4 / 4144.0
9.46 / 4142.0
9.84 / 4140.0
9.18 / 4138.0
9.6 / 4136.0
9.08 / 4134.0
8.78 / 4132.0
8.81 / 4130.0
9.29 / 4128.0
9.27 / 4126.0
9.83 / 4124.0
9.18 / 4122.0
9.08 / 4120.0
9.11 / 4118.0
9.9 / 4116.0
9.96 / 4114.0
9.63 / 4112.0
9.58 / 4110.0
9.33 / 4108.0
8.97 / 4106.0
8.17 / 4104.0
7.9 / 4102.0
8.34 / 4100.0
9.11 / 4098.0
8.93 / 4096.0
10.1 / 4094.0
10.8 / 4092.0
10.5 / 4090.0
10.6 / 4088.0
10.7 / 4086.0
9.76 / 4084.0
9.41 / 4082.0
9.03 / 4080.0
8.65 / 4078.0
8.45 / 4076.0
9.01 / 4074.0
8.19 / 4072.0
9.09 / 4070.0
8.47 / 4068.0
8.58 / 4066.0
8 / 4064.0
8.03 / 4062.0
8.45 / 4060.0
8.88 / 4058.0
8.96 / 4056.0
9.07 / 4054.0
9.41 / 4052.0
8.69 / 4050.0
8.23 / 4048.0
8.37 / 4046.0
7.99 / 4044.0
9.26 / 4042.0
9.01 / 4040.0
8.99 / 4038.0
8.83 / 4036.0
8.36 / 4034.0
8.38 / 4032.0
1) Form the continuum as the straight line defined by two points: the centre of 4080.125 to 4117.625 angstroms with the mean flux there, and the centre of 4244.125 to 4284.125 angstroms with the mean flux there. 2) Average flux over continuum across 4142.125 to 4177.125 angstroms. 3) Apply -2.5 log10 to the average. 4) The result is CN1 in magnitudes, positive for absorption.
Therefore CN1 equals 0.10 mag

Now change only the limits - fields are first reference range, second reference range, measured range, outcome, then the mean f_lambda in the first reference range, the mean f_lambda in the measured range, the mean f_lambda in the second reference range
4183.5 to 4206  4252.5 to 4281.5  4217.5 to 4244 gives -0.04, 8.5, 9.34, 9.56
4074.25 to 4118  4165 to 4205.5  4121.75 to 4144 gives -0.03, 9.41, 9.27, 8.52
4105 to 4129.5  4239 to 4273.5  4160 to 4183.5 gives 0.10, 9.41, 8.77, 9.9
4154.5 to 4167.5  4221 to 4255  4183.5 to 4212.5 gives 0.07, 9.33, 8.78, 9.46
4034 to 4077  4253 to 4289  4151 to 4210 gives 0.05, 8.66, 8.74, 9.48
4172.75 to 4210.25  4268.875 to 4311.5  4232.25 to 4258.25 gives -0.17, 8.55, 9.9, 8.47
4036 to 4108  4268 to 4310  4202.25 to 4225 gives -0.08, 8.98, 9.31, 8.53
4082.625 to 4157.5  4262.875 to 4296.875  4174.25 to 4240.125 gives 0.05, 9.21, 8.84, 9.26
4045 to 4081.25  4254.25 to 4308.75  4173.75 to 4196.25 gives 0.05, 8.65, 8.42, 8.92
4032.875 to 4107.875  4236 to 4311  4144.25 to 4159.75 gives 0.07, 8.96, 8.5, 9.13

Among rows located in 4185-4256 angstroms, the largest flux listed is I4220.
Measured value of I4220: 10.9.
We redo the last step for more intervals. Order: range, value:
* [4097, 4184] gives 9.96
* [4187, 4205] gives 9.06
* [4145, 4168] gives 9.94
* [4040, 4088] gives 10.7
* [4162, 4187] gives 9.77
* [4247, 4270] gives 10.3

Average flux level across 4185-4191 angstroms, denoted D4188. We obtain 8.83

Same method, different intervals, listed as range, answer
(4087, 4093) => 10.6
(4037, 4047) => 8.72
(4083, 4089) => 10.4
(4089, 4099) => 9.89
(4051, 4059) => 9.08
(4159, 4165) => 9.46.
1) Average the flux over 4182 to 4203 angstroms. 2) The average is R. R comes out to 8.4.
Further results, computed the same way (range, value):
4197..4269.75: 9.44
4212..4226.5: 9.12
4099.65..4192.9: 8.91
